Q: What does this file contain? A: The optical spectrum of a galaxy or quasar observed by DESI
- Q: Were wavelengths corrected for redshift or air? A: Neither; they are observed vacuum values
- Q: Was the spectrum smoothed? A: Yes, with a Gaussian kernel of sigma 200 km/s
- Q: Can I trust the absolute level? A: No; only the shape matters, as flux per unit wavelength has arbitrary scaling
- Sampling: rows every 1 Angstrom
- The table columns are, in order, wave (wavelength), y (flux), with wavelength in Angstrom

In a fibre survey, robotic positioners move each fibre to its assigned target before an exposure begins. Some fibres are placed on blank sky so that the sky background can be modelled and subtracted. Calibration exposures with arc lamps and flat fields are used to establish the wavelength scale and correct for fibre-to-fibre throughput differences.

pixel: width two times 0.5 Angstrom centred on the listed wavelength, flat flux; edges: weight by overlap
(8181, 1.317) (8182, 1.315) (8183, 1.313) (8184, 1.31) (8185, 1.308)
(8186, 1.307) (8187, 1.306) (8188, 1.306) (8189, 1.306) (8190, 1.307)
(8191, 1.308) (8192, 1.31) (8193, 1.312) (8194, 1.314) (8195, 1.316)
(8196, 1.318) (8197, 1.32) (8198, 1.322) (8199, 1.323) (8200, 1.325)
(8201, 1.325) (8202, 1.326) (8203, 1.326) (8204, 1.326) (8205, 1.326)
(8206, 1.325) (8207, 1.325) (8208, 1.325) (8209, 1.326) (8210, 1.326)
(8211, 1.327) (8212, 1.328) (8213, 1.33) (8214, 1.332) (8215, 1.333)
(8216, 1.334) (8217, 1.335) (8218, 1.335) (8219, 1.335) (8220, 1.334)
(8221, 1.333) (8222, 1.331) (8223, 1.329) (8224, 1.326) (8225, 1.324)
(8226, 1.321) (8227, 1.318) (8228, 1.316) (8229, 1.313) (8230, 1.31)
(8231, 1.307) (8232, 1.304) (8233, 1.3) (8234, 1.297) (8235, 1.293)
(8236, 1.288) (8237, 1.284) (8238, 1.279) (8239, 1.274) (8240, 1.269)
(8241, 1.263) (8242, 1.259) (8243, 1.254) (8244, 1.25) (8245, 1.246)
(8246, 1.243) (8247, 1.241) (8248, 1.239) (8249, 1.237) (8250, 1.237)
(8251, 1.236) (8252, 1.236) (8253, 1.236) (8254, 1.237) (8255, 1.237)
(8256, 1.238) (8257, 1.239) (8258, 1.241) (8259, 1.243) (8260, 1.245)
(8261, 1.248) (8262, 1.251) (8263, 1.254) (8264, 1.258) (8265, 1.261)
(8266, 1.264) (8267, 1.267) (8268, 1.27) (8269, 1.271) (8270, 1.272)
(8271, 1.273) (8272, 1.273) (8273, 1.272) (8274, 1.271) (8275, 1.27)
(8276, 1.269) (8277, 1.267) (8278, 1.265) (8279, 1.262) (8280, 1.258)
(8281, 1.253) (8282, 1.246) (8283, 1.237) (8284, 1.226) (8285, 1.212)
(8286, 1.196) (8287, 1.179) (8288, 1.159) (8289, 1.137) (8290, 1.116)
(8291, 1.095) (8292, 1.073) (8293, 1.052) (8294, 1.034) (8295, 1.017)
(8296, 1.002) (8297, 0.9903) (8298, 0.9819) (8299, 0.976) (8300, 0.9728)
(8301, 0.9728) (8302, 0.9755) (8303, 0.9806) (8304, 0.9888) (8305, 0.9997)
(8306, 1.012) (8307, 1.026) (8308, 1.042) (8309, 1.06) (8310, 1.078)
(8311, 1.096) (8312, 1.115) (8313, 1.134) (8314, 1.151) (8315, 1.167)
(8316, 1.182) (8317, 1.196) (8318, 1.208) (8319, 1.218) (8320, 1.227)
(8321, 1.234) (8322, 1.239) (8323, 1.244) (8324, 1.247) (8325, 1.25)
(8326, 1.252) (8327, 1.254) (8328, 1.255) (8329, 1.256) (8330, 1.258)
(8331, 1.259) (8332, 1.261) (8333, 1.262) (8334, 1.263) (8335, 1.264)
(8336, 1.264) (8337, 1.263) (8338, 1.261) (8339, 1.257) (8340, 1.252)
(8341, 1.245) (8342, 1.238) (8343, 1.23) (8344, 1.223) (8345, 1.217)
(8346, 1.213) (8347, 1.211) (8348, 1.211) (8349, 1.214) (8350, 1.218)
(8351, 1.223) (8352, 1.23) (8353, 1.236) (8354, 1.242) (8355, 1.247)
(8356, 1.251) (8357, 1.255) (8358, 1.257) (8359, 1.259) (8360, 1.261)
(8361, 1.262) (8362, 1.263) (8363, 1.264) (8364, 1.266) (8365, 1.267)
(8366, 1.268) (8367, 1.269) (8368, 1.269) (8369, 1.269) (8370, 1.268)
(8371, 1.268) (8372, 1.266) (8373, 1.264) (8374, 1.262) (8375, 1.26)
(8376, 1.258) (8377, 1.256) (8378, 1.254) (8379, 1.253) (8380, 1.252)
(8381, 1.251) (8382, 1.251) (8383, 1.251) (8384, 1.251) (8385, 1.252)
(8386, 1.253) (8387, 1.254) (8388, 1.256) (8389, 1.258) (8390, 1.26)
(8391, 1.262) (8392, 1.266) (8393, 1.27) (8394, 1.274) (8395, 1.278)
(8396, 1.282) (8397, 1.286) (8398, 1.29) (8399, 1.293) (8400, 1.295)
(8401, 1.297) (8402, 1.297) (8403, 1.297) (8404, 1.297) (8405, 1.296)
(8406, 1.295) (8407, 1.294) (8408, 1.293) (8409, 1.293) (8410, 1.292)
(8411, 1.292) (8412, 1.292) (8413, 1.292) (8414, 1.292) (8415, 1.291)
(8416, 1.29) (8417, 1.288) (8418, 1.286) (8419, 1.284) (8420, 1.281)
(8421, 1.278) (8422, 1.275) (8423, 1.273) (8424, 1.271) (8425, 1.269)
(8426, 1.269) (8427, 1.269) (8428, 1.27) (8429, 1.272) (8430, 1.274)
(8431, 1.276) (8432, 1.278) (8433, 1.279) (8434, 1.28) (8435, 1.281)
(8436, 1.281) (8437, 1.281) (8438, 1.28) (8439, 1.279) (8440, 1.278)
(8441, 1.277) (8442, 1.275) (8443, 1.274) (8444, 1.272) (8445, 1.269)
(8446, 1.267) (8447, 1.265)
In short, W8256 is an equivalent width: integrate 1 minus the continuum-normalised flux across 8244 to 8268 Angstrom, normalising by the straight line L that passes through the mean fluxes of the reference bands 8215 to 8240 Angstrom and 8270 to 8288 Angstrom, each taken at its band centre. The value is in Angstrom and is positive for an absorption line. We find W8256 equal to 0.6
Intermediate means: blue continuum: 1.31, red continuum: 1.25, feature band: 1.25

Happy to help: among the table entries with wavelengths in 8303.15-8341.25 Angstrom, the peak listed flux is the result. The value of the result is 1.264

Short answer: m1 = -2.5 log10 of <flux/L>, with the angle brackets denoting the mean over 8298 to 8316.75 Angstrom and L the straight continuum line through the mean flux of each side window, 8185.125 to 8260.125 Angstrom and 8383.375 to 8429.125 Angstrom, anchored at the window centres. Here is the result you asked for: 0.22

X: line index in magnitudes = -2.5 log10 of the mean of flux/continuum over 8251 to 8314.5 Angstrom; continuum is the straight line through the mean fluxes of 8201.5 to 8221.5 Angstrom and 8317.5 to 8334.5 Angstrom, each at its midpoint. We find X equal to 0.10 mag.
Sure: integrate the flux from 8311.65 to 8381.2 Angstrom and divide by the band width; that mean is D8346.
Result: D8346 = 1.24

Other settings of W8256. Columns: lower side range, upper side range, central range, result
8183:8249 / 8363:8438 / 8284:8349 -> 6.73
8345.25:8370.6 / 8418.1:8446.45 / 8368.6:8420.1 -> -0.56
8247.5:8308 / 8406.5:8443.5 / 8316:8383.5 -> -1.18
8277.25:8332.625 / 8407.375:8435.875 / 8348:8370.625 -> -0.84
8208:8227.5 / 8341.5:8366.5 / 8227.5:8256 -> 1.02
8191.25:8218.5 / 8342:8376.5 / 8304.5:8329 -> 2.03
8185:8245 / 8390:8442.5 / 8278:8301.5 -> 3.30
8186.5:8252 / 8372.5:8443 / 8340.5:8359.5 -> 0.76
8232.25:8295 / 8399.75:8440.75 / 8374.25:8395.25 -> 0.25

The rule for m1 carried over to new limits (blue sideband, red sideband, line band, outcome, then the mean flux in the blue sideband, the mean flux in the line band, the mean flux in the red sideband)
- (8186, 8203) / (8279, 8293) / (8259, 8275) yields -0.05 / 1.32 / 1.26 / 1.18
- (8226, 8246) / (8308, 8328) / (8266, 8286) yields -0.02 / 1.29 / 1.26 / 1.19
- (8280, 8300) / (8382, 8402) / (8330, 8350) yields -0.05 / 1.11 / 1.24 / 1.27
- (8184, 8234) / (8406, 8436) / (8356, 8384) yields 0.03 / 1.32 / 1.26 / 1.28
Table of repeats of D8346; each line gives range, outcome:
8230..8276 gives 1.26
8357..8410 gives 1.27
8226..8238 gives 1.3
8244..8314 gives 1.17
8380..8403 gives 1.27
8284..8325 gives 1.1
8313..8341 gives 1.24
